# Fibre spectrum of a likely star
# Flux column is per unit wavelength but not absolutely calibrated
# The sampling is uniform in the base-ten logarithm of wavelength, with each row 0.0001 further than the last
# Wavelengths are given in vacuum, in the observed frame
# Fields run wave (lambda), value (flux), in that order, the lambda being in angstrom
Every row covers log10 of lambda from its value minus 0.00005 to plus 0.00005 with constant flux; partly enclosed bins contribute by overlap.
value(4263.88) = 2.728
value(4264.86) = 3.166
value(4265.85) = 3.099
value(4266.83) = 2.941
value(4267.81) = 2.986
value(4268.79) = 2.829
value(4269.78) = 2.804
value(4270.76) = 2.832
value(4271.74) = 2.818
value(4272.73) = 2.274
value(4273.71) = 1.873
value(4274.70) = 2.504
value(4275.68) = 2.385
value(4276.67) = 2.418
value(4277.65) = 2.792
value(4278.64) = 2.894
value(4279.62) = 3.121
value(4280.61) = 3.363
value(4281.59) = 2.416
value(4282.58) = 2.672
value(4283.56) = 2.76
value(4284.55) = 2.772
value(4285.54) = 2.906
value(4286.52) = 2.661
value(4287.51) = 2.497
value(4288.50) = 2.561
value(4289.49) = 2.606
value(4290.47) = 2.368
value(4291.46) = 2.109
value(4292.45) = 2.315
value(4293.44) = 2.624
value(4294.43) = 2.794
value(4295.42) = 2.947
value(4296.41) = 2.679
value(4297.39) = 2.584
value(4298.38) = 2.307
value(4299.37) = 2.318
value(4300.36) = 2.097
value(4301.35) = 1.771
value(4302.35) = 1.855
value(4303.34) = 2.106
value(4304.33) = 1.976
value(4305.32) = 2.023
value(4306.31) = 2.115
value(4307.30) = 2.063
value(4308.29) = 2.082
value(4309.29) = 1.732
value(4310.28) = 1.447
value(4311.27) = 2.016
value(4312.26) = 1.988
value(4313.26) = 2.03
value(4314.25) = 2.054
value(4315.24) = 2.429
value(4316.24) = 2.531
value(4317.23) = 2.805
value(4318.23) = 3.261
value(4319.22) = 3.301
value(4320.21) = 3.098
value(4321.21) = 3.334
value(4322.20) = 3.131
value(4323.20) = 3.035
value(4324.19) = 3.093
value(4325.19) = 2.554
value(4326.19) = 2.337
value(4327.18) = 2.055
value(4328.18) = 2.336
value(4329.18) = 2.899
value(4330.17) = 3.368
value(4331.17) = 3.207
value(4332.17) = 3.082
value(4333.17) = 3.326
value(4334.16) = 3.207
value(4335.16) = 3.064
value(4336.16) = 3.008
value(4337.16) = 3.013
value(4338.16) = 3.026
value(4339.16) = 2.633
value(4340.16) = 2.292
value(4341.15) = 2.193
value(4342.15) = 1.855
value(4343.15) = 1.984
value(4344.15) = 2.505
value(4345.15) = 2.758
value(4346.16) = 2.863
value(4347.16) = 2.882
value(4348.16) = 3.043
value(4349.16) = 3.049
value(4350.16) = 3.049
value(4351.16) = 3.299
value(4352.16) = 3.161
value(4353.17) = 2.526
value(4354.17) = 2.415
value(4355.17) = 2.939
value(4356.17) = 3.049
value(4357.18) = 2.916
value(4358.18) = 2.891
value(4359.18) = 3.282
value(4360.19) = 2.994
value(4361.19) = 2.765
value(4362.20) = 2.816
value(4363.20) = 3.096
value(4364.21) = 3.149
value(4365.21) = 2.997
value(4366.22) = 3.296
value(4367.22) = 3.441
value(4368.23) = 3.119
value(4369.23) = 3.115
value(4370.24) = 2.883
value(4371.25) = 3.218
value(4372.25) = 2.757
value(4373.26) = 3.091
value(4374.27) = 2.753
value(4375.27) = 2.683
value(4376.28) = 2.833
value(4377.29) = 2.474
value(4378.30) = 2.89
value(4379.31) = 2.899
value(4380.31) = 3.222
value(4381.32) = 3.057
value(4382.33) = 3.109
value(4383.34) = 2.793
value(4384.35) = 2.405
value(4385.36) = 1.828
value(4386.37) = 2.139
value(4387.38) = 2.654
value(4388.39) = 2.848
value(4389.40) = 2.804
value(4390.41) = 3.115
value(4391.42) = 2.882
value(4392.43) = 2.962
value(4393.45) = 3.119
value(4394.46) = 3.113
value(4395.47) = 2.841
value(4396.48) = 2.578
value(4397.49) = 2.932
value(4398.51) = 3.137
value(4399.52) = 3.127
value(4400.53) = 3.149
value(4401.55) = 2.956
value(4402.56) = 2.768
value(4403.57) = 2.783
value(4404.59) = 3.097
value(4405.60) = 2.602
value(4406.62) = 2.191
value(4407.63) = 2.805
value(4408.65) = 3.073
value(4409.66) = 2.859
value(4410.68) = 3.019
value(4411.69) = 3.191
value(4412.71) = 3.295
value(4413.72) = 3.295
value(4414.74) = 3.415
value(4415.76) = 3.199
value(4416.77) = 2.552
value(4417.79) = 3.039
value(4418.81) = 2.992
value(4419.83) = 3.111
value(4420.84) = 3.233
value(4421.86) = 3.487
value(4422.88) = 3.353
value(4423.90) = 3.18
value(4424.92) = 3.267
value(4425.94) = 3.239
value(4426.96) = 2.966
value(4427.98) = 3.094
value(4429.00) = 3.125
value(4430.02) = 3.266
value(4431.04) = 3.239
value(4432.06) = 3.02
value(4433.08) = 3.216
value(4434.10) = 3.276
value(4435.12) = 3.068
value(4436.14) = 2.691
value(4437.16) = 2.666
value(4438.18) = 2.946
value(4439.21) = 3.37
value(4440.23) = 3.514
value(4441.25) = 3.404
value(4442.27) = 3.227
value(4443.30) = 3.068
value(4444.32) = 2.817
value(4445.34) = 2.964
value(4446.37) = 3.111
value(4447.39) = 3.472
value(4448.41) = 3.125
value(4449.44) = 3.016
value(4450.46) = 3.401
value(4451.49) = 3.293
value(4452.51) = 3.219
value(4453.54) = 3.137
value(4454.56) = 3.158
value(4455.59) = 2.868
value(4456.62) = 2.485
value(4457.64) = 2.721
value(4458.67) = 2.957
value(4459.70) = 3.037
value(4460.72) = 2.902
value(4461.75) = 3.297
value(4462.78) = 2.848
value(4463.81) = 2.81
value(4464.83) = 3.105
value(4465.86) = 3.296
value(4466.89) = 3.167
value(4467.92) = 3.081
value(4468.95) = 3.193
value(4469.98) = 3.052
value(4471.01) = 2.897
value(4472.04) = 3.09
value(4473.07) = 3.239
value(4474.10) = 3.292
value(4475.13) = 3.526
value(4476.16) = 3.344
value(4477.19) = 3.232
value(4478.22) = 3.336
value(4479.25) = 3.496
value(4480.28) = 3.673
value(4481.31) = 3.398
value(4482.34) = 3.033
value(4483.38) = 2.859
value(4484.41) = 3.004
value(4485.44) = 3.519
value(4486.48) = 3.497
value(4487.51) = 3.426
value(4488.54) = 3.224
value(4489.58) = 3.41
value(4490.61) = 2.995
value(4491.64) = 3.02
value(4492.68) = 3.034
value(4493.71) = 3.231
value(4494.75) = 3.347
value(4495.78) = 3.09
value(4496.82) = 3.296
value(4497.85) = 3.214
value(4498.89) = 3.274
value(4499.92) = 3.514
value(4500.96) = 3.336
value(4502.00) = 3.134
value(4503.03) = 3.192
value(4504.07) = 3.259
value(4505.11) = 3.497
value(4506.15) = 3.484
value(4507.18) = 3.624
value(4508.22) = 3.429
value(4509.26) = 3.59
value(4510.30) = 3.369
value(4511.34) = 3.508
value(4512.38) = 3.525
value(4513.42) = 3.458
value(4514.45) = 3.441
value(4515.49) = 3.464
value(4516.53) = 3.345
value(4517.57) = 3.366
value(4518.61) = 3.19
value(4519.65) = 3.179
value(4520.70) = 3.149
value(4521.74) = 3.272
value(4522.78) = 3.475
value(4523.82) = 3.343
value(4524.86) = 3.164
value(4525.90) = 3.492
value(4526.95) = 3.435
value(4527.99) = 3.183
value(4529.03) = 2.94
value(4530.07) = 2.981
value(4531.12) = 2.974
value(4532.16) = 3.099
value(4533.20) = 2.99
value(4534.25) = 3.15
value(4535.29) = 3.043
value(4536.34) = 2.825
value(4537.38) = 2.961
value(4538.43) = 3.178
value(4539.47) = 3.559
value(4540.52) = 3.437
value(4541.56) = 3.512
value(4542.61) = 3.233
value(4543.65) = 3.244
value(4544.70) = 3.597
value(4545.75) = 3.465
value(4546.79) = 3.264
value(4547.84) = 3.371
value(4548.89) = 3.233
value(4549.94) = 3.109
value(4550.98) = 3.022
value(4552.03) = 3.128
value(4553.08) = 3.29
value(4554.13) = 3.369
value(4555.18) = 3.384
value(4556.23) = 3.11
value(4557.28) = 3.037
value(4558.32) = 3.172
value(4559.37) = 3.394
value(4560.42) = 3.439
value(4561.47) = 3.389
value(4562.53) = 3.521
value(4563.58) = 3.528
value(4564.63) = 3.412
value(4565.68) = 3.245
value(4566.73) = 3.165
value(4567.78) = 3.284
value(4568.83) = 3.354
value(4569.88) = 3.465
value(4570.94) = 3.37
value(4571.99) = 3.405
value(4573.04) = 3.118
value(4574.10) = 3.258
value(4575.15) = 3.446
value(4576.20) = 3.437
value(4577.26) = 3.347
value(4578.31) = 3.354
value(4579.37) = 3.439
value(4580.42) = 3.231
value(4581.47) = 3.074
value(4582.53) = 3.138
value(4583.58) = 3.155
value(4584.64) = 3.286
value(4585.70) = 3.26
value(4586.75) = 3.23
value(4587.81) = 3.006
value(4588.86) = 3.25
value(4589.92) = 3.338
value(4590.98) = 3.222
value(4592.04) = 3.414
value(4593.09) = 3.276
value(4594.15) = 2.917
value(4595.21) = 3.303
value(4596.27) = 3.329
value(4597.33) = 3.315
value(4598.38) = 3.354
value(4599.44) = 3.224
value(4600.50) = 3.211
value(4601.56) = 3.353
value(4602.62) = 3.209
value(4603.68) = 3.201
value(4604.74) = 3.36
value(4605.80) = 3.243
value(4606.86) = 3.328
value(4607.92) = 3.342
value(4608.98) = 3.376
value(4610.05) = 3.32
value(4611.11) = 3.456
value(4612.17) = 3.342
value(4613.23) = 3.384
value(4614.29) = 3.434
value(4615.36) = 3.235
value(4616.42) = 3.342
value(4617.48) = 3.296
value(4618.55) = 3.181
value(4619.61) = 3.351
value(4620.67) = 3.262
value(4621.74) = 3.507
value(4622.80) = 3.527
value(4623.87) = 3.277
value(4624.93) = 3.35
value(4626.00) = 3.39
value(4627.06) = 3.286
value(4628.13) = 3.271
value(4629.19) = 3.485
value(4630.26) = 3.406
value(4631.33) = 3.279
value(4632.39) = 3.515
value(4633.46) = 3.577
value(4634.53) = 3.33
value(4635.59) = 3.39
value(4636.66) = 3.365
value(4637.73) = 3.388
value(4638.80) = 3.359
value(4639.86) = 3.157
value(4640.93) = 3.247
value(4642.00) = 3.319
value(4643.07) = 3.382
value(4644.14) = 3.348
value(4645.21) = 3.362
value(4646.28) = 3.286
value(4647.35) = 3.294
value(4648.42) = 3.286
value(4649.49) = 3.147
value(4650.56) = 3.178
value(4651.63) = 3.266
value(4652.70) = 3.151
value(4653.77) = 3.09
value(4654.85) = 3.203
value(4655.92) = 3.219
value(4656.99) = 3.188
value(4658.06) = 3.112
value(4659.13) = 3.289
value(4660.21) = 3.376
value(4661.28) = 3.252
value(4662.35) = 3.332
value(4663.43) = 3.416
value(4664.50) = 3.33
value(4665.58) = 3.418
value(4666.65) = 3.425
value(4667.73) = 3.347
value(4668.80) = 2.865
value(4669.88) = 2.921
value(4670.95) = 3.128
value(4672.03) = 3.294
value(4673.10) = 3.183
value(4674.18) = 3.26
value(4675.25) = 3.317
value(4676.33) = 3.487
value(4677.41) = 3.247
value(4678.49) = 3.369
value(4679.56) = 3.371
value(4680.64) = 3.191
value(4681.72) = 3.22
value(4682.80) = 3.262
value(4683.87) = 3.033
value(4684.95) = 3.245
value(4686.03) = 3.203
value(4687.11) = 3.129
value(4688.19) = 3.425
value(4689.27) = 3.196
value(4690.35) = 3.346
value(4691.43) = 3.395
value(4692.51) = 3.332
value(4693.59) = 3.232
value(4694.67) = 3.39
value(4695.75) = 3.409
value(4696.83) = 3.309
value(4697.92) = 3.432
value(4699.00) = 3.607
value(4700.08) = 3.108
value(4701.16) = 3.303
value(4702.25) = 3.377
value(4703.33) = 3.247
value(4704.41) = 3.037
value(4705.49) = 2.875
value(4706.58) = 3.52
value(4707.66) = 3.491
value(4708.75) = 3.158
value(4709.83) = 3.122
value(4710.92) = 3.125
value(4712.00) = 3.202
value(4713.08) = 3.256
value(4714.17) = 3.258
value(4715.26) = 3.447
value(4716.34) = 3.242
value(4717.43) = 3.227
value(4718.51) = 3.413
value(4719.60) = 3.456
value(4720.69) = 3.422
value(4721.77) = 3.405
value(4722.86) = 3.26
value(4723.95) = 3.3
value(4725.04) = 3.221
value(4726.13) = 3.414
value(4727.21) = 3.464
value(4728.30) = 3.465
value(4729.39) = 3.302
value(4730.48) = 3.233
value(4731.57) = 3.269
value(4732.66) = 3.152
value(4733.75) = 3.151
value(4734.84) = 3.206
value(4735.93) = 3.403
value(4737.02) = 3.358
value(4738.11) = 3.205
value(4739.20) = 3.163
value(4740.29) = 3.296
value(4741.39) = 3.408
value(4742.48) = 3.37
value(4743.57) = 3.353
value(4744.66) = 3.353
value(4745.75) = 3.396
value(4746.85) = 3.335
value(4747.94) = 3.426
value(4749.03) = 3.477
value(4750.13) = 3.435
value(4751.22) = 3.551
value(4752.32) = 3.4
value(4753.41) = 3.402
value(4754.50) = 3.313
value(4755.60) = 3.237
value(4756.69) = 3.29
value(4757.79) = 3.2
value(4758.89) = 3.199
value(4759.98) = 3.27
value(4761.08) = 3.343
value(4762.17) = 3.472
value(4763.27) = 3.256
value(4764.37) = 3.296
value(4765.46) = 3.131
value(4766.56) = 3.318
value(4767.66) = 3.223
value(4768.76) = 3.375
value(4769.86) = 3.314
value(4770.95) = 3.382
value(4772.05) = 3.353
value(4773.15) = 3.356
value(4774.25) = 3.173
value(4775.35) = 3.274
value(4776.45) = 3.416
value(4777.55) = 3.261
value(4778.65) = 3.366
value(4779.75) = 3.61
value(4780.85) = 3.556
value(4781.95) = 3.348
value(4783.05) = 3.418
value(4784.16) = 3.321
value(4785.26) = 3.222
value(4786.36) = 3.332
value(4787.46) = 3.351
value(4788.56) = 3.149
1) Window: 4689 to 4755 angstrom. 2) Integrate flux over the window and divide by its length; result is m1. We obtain 3.32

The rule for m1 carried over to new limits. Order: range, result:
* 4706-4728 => 3.32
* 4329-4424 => 2.92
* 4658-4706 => 3.27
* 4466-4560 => 3.27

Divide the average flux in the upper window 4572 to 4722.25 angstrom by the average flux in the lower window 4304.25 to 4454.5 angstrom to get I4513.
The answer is 1.1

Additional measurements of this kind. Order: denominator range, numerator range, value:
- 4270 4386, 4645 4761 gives 1.22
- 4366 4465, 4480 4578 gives 1.10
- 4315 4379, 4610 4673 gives 1.15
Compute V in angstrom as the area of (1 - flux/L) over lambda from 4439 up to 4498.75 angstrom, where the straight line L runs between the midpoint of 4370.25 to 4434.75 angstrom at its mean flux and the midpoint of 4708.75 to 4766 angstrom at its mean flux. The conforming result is -2.71 angstrom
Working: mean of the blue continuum 2.96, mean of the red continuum 3.31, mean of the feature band 3.17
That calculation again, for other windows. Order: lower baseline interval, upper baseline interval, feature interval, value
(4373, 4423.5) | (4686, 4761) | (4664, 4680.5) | -0.1 angstrom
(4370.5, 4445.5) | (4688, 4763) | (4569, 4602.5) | -1.1 angstrom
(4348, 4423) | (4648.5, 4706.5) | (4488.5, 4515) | -2.2 angstrom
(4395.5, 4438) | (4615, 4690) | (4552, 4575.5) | -0.9 angstrom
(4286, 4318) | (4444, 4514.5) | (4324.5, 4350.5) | -3.1 angstrom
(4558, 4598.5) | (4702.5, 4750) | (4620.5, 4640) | -0.5 angstrom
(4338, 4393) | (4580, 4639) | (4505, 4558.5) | -2.1 angstrom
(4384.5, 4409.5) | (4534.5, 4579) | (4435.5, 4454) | -1.1 angstrom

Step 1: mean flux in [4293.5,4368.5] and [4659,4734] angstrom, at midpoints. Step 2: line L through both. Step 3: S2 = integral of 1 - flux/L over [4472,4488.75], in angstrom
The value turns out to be -2.2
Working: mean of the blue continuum 2.68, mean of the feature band 3.31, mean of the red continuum 3.28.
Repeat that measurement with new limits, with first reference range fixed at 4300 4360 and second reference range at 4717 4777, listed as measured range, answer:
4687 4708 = -0.4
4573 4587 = -1.1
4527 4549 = -1.7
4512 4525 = -1.8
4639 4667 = -0.9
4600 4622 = -1.6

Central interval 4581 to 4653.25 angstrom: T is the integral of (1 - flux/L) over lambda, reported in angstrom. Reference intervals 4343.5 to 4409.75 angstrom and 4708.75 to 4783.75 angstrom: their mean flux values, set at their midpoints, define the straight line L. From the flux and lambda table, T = -2.9 angstrom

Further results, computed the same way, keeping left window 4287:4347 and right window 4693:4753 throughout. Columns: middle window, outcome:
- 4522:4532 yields -1.0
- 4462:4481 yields -2.5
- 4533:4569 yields -3.5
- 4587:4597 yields -0.5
